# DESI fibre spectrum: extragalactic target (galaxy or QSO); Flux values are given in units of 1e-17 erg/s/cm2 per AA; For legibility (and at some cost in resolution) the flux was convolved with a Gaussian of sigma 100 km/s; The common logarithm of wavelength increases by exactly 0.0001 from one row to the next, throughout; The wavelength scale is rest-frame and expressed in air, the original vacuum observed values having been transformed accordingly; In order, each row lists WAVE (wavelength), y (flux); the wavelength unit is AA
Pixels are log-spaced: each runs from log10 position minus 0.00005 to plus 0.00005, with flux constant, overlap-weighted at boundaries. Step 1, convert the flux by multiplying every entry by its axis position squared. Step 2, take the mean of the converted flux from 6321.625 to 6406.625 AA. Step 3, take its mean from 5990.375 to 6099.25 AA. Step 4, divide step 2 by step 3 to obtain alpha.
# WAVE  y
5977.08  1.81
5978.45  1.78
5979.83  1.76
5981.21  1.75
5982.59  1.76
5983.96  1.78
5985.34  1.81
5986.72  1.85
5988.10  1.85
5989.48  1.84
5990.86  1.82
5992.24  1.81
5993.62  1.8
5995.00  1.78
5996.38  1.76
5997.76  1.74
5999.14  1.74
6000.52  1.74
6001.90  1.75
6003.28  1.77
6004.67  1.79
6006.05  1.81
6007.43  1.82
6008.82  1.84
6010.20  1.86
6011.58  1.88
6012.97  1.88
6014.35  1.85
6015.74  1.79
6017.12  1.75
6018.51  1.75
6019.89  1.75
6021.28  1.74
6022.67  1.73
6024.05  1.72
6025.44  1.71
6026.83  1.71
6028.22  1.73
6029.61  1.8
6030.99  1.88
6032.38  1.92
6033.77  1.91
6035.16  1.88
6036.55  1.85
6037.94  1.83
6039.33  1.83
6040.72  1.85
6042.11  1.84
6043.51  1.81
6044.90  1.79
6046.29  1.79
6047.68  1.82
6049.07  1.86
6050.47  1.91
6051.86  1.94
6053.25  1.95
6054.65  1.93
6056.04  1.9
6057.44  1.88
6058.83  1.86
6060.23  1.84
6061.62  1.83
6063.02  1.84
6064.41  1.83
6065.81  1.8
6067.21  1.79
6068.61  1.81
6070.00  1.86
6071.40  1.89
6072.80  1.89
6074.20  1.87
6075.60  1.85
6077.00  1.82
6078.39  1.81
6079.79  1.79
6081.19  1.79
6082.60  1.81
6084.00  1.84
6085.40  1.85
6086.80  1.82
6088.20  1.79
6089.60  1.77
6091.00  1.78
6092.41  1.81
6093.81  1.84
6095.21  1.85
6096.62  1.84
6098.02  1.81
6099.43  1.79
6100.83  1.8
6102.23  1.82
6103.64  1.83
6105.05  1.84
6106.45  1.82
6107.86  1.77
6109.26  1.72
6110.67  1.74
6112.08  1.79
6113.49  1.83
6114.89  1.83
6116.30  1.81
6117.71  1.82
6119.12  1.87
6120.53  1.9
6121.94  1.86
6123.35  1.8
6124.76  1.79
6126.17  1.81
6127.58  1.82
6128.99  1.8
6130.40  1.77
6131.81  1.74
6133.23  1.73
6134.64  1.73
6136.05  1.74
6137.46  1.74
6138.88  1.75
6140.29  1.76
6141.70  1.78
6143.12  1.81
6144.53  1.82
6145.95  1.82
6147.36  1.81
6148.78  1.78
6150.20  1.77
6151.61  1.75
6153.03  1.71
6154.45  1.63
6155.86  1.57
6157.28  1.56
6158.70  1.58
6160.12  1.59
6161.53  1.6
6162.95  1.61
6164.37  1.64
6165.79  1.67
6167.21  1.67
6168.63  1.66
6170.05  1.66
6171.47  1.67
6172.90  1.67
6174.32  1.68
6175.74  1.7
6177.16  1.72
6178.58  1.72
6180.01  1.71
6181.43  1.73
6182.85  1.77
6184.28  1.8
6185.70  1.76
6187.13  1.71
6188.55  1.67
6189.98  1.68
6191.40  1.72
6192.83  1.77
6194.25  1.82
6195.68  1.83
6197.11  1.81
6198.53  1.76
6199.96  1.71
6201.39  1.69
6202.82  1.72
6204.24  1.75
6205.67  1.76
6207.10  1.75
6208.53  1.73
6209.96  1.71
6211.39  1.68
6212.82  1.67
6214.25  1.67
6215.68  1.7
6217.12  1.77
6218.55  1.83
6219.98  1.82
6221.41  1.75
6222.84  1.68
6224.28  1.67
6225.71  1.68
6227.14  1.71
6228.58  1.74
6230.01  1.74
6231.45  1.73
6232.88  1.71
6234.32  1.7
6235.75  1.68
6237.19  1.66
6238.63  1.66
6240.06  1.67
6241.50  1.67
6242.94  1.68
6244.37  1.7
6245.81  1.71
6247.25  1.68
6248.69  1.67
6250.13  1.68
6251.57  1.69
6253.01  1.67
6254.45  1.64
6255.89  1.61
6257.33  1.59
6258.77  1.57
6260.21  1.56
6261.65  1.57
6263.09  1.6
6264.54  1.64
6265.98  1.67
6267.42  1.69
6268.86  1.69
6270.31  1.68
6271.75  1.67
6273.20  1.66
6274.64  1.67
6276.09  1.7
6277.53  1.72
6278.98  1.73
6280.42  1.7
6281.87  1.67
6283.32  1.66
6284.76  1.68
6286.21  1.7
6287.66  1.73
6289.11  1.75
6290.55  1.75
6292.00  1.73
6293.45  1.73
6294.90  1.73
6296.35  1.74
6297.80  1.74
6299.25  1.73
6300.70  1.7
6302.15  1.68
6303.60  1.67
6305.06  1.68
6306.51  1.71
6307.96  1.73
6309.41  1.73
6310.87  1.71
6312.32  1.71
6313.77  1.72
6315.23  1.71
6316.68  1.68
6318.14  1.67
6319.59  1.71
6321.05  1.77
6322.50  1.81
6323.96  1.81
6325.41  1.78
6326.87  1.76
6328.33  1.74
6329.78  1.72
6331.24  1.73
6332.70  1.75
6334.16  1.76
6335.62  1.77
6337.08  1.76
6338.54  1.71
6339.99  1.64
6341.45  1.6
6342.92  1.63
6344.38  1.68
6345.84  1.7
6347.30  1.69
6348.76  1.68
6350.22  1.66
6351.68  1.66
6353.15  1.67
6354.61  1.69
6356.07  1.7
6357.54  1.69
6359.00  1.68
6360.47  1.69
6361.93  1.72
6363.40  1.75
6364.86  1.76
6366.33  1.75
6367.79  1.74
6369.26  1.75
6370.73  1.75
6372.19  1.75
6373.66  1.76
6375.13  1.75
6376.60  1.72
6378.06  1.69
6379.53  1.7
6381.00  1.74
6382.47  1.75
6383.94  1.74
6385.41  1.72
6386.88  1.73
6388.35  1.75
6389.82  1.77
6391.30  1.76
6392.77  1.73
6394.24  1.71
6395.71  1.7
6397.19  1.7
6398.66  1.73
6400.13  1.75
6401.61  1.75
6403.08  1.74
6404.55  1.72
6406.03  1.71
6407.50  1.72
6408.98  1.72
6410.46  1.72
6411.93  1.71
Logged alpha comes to 1.05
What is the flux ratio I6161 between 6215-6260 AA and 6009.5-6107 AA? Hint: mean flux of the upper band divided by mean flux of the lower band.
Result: 0.93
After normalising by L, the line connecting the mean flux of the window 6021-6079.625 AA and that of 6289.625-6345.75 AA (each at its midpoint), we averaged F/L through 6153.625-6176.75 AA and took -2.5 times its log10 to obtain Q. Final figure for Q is 0.09 mag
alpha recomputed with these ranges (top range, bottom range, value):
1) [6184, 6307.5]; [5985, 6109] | 1.00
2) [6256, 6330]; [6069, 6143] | 1.00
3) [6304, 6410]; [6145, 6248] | 1.06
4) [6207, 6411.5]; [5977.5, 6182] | 1.03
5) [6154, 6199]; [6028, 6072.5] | 0.95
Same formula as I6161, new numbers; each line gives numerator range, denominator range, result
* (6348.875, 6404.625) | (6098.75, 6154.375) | 0.96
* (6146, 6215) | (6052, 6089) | 0.92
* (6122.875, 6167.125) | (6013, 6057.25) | 0.94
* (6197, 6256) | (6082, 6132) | 0.94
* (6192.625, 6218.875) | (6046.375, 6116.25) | 0.95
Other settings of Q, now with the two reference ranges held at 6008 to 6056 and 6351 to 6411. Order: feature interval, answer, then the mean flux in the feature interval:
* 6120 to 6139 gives 0.009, 1.78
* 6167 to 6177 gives 0.069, 1.68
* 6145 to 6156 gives 0.032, 1.74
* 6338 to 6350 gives 0.044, 1.67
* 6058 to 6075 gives -0.015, 1.84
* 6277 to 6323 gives 0.021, 1.71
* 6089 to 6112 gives 0.003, 1.8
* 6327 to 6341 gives 0.005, 1.73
